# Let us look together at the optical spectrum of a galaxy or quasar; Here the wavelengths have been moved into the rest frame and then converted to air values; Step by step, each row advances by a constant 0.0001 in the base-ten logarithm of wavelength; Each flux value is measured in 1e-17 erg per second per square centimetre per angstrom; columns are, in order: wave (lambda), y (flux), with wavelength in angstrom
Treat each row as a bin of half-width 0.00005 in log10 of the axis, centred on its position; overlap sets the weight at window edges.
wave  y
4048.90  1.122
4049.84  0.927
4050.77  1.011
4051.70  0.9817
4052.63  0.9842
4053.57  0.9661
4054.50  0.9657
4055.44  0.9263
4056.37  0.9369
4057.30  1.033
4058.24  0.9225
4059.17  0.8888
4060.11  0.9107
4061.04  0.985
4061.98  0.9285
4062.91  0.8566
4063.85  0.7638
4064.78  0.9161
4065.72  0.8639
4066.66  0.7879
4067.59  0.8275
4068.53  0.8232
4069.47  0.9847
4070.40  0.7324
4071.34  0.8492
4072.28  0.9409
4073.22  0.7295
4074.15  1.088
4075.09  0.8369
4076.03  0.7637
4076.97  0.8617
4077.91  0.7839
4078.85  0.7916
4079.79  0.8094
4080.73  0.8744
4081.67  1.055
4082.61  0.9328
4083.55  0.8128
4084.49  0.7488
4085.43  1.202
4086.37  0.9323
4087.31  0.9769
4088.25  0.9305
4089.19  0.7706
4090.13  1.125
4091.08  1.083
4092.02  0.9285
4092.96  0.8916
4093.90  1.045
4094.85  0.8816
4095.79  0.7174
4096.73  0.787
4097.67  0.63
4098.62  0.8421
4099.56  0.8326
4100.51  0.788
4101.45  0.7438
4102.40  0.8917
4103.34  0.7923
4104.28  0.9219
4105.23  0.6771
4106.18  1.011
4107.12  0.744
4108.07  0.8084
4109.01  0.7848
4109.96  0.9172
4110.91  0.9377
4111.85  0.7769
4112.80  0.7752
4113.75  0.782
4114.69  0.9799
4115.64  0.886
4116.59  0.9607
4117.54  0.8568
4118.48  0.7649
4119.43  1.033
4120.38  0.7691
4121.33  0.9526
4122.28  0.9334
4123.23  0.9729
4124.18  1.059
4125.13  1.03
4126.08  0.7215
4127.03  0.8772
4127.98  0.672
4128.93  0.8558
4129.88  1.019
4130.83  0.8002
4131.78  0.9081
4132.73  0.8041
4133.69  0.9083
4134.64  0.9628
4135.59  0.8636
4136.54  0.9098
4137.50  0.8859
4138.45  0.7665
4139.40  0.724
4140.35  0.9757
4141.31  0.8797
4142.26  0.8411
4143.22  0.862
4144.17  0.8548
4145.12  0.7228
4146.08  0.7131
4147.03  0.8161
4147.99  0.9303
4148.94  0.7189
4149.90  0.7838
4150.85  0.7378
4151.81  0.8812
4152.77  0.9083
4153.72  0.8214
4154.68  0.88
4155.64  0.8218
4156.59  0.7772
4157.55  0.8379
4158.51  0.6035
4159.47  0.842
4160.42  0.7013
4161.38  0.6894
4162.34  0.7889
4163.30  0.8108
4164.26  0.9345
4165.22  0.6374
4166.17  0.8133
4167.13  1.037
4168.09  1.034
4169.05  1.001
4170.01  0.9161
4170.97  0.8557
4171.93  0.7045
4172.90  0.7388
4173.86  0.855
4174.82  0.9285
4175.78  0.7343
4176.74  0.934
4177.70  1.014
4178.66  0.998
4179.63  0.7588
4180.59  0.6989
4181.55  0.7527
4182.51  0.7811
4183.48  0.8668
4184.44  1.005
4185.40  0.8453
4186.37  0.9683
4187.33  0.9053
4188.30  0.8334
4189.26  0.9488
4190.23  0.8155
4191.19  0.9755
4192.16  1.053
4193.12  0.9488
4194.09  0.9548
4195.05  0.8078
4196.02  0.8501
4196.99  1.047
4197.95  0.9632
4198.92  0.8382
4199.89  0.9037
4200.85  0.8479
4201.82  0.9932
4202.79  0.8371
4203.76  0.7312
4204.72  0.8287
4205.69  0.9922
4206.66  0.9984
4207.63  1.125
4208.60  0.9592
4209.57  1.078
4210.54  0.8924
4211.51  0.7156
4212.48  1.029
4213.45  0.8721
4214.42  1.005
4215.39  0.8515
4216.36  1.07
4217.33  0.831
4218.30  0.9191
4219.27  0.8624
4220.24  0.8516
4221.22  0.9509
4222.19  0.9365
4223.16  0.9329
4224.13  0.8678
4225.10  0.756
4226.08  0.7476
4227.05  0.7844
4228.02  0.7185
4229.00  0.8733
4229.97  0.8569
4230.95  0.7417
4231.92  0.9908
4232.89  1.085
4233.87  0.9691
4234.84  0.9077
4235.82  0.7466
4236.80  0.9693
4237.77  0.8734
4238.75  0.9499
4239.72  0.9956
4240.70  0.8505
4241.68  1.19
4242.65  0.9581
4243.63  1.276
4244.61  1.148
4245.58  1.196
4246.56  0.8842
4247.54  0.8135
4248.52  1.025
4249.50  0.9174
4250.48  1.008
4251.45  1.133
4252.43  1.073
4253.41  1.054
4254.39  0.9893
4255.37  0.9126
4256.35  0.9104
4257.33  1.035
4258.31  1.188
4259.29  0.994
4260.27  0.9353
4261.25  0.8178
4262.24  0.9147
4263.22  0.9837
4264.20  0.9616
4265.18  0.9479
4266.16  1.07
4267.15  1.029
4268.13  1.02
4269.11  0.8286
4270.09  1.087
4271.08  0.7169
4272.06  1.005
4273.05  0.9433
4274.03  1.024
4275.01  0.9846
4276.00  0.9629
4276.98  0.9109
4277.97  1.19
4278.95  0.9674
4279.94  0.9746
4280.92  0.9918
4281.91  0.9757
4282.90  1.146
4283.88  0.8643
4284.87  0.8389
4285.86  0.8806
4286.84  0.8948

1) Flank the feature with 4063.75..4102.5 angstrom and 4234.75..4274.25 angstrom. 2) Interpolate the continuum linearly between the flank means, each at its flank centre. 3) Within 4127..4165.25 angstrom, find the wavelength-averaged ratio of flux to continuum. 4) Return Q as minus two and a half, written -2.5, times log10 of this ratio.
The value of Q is 0.11 mag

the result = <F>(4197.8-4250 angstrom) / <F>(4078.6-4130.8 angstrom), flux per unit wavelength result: 1.1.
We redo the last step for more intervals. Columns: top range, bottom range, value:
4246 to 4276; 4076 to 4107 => 1.11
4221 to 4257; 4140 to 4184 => 1.14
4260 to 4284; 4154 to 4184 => 1.17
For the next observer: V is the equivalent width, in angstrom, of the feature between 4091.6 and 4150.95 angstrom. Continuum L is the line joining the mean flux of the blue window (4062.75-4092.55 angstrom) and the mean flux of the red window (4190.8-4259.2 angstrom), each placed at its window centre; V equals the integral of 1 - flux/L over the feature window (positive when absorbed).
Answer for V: 3.4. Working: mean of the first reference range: 0.887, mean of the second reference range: 0.941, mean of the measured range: 0.852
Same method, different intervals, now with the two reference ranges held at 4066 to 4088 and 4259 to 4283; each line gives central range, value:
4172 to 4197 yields 1.3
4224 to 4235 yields 1.1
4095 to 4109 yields 1.4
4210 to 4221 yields 0.5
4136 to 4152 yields 1.5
